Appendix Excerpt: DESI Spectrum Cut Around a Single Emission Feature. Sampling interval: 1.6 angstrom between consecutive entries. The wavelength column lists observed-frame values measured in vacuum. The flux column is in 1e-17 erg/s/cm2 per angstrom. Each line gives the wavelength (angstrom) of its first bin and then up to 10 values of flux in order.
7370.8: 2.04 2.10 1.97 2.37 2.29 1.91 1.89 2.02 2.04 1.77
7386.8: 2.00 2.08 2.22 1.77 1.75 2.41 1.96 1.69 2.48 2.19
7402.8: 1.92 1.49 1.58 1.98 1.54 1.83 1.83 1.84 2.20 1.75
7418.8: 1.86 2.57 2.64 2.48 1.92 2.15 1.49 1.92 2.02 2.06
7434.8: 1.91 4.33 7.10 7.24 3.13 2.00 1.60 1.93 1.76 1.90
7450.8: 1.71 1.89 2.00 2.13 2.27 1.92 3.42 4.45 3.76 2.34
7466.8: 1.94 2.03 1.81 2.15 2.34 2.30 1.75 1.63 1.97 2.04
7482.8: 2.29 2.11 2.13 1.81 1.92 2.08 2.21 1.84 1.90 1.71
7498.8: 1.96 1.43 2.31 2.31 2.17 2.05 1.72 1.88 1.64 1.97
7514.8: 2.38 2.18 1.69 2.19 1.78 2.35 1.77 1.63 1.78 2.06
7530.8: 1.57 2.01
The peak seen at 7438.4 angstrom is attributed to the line H-alpha 6563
